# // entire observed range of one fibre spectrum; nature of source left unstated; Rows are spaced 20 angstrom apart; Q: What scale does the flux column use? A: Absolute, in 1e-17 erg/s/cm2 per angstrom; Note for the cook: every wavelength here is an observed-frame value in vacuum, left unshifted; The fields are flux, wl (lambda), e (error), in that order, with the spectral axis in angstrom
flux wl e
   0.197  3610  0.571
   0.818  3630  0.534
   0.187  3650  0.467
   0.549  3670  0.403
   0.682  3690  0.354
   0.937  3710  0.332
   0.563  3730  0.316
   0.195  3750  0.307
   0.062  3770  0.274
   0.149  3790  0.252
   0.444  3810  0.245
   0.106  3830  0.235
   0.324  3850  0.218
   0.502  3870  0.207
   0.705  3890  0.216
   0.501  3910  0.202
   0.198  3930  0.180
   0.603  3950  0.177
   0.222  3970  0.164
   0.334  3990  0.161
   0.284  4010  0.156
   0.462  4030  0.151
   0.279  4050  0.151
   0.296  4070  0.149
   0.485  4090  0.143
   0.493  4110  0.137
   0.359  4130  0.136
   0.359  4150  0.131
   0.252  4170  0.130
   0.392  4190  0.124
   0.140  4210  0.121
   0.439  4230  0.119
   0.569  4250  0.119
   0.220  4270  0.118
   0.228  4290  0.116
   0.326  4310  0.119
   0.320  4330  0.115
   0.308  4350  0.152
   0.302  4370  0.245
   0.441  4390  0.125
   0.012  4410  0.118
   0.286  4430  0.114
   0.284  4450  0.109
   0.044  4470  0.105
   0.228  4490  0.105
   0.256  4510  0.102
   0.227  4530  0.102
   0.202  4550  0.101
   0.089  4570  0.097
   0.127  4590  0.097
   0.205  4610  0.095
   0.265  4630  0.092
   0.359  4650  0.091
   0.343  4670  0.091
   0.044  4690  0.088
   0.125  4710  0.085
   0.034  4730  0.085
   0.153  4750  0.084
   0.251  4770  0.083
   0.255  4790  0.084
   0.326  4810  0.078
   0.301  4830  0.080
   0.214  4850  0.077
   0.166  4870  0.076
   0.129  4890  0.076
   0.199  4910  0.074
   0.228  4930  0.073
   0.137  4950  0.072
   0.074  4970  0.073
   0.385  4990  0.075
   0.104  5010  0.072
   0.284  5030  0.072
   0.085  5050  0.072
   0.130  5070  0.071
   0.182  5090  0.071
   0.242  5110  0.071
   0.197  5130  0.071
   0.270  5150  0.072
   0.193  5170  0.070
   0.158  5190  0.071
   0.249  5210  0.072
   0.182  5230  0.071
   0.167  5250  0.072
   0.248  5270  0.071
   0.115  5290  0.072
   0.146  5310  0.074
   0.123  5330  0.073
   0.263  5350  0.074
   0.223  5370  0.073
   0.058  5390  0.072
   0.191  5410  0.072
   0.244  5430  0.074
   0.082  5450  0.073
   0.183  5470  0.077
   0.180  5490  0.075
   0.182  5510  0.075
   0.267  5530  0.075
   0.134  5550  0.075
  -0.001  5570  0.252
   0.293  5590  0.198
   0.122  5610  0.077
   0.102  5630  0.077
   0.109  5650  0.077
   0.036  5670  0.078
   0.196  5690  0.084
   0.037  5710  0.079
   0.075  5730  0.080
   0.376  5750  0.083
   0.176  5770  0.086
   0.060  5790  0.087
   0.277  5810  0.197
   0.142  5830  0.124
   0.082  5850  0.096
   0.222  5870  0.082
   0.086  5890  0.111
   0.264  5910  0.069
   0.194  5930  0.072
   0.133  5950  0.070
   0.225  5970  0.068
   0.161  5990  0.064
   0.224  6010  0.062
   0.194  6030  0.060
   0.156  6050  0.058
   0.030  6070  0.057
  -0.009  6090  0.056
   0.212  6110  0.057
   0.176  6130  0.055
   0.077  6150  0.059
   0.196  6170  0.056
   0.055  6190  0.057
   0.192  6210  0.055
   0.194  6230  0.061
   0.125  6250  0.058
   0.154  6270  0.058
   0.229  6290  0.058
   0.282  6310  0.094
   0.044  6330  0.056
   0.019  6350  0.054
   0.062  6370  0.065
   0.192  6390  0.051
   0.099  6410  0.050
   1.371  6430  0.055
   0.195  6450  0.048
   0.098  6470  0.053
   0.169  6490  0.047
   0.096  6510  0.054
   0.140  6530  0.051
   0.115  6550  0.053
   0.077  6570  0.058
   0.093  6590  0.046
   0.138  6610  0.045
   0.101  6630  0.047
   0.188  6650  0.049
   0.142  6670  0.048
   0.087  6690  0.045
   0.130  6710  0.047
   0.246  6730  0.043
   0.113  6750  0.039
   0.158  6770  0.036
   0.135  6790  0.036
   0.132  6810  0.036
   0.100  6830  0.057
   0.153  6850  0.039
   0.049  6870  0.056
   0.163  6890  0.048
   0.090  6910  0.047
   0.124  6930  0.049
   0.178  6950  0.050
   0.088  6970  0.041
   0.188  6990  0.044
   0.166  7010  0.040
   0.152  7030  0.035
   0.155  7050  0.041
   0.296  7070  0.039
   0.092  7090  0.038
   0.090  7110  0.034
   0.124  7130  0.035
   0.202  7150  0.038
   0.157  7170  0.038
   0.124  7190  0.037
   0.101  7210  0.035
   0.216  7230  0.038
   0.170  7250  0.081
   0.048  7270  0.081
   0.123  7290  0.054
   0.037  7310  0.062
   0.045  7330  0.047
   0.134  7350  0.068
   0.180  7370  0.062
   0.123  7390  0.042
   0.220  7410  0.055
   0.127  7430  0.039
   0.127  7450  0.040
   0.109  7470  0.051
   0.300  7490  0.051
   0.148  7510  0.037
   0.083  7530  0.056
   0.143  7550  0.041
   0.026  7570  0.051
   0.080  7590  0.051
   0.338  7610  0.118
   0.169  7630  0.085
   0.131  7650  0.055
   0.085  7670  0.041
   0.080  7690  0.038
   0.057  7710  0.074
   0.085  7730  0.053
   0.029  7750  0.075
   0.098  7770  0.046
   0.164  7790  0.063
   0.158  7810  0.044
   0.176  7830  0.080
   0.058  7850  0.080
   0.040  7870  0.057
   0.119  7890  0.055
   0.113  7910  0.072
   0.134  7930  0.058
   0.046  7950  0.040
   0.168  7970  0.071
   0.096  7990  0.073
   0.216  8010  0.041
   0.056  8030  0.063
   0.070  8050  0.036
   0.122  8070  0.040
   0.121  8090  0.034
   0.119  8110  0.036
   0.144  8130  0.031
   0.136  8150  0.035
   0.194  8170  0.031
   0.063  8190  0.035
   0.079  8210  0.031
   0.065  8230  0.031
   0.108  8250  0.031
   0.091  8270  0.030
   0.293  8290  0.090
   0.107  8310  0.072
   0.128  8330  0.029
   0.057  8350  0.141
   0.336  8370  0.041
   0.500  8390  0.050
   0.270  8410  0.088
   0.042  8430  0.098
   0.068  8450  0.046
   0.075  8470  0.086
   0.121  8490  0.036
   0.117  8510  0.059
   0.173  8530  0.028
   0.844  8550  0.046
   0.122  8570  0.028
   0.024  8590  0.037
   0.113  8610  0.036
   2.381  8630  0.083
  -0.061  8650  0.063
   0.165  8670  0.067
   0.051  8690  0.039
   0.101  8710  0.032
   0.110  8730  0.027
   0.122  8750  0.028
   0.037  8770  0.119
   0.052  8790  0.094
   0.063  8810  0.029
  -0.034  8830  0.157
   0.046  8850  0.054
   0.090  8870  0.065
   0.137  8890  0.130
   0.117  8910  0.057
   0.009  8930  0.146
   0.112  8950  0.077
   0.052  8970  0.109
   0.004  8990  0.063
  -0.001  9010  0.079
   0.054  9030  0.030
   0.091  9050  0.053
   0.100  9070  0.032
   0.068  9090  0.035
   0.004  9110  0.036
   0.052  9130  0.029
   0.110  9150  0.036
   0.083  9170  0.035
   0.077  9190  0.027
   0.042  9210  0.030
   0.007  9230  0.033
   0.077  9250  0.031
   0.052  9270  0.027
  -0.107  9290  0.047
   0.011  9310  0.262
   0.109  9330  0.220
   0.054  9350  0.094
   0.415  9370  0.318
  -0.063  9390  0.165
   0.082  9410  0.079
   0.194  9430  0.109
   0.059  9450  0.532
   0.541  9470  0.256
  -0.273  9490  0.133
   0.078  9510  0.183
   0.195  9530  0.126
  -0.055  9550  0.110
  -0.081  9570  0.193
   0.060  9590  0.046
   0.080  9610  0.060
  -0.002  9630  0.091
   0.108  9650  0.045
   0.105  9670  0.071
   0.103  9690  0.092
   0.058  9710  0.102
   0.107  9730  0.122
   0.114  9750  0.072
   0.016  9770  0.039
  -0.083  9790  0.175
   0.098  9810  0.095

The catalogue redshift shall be 0.72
